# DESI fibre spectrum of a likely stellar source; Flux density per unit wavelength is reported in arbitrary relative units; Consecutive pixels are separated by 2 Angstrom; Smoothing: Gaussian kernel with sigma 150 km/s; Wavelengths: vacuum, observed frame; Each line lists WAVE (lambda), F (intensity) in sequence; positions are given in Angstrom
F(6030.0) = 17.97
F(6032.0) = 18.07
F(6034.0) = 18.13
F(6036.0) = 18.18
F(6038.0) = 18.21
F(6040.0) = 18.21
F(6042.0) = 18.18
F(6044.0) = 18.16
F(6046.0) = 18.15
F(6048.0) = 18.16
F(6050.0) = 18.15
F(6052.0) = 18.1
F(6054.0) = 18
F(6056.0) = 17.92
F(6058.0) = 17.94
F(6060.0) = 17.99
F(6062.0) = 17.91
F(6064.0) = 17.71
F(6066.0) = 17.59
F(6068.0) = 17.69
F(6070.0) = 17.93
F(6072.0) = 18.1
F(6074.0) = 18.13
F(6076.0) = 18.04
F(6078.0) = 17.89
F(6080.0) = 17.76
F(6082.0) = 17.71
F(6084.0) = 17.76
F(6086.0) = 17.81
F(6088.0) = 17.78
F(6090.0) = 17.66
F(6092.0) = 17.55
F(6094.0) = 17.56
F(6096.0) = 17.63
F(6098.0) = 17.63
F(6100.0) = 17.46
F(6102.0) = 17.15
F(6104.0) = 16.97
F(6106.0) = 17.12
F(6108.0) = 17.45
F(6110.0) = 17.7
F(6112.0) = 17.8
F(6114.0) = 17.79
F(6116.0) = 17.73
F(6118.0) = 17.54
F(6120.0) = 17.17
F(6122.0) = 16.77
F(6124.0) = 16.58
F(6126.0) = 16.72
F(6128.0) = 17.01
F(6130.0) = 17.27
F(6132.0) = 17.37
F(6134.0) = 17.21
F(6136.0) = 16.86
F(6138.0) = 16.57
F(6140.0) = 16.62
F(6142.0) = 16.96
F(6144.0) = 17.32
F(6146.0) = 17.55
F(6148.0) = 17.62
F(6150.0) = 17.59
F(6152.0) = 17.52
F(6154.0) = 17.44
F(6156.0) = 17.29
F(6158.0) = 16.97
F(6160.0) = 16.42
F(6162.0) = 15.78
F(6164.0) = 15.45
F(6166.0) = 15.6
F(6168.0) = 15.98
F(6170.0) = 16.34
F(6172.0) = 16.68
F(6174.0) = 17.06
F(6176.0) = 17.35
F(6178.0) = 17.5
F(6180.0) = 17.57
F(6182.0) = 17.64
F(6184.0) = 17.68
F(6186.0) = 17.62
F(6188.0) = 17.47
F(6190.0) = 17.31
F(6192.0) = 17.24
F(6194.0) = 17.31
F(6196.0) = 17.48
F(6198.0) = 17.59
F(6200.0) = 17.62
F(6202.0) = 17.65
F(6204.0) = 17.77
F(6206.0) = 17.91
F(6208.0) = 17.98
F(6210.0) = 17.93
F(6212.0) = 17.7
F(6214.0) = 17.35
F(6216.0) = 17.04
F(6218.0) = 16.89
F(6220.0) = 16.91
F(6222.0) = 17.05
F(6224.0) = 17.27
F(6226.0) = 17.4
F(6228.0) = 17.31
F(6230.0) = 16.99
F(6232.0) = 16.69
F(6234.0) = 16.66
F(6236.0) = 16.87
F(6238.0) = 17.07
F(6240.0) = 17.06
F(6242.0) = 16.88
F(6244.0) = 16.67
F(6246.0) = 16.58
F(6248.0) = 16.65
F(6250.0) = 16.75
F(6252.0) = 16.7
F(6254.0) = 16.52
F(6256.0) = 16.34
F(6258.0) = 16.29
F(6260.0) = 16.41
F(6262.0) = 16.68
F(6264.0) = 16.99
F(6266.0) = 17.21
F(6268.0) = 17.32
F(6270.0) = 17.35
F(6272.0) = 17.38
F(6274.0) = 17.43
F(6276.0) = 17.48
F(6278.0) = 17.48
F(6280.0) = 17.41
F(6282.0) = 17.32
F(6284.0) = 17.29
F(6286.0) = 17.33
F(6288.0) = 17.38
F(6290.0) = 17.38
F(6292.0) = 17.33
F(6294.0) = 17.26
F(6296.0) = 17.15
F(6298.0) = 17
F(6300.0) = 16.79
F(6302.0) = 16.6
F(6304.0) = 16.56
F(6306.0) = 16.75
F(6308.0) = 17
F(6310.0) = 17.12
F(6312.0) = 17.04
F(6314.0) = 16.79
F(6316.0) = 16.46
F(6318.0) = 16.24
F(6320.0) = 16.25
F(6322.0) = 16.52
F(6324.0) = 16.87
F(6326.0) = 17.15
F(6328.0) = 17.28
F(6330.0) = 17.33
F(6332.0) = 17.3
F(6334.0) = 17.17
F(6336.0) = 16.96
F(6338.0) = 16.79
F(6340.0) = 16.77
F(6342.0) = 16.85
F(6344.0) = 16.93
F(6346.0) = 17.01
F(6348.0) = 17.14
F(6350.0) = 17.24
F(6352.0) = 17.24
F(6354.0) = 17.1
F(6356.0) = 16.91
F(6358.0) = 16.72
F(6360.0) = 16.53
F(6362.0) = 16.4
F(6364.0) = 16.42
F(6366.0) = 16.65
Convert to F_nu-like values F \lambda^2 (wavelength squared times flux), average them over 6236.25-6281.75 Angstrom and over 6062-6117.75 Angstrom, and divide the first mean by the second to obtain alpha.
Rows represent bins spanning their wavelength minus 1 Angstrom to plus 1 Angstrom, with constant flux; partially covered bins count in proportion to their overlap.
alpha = 1.0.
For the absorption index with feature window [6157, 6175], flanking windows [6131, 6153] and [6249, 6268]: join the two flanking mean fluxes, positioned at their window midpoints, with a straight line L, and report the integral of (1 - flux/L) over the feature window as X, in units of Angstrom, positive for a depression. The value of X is 0.9 Angstrom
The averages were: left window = 17.2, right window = 16.7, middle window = 16.3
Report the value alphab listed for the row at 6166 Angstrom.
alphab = 15.6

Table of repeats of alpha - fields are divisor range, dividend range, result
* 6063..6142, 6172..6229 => 1.03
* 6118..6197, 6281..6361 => 1.05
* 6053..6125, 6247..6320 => 1.02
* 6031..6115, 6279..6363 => 1.03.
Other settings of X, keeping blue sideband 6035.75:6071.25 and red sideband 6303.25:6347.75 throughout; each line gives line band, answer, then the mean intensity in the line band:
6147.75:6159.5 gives 0.2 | 17.3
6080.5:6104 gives 0.3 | 17.6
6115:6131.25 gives 0.6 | 17.1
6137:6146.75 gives 0.4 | 17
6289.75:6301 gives -0.1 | 17.1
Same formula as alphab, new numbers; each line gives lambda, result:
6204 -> 17.77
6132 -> 17.37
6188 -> 17.47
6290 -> 17.38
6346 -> 17.01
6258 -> 16.29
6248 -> 16.65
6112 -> 17.8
